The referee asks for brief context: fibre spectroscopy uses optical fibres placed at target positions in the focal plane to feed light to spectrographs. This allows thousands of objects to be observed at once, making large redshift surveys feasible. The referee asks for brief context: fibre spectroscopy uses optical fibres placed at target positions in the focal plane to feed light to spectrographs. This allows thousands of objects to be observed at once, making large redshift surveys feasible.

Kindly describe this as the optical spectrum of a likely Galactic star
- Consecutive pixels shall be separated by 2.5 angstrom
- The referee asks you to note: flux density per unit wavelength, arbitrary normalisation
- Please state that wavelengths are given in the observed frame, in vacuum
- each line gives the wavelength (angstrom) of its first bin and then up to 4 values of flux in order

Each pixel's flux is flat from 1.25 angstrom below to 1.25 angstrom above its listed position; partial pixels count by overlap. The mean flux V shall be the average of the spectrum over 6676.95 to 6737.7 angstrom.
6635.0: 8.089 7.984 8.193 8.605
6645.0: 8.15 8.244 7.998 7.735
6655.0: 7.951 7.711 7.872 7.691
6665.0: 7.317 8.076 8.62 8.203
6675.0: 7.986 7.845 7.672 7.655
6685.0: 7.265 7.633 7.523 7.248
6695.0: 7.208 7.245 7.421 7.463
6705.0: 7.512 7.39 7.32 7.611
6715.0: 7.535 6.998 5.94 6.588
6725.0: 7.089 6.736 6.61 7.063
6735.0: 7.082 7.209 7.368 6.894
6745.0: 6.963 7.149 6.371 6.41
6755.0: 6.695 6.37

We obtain 7.23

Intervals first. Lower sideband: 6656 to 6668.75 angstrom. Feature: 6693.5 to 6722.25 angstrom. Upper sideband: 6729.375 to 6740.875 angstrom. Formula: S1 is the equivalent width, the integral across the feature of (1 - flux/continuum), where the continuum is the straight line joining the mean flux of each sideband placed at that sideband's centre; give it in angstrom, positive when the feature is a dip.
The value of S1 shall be 0.4 angstrom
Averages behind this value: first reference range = 7.74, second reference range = 7.08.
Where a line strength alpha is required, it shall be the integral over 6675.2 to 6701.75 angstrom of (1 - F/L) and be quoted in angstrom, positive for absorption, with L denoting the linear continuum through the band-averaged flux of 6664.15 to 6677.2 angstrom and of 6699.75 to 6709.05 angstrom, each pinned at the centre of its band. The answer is 0.8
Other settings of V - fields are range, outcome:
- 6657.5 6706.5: 7.66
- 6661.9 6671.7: 7.95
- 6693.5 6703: 7.32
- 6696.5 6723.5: 7.19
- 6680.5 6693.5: 7.48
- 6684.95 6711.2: 7.39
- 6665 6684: 7.95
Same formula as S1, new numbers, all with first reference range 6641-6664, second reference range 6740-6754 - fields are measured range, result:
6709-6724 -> 0.4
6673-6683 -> -0.2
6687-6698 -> 0.2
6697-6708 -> -0.1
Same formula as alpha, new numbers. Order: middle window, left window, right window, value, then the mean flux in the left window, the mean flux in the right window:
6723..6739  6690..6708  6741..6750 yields 0.2 angstrom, 7.37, 6.92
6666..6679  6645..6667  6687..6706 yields -0.8 angstrom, 7.84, 7.4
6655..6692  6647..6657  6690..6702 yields -0.7 angstrom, 7.94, 7.32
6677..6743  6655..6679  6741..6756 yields 0.8 angstrom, 7.92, 6.76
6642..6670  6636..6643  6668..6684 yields 0.6 angstrom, 8.22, 7.99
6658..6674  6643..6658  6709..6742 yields -0.3 angstrom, 8.01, 7.01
